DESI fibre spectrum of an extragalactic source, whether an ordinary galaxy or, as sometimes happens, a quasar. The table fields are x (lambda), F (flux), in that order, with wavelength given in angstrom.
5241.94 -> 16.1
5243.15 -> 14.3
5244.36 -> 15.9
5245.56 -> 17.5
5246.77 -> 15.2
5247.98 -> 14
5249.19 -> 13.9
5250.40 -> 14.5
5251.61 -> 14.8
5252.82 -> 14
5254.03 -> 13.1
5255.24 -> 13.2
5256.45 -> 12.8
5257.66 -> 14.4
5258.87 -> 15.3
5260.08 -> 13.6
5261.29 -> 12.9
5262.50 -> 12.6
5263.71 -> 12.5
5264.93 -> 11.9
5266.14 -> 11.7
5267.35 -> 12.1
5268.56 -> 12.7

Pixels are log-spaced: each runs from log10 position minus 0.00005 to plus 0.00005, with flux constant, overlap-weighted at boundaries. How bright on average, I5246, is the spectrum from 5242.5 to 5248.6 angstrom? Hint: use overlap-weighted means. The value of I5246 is 15.4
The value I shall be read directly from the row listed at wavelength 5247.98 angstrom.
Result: 14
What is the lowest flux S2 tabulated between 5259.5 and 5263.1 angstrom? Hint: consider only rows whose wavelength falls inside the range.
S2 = 12.6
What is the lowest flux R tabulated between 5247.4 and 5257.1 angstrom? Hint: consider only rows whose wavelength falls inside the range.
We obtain 12.8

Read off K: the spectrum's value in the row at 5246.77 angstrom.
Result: 15.2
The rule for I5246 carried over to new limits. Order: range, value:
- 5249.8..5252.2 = 14.6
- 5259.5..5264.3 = 12.9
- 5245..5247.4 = 16.3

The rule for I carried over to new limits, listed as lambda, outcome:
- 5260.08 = 13.6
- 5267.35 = 12.1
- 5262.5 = 12.6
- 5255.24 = 13.2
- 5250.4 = 14.5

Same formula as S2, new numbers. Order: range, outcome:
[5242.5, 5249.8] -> 13.9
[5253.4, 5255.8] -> 13.1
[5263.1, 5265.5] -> 11.9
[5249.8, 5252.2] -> 14.5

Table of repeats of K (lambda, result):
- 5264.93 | 11.9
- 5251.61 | 14.8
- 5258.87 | 15.3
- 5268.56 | 12.7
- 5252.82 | 14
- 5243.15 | 14.3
